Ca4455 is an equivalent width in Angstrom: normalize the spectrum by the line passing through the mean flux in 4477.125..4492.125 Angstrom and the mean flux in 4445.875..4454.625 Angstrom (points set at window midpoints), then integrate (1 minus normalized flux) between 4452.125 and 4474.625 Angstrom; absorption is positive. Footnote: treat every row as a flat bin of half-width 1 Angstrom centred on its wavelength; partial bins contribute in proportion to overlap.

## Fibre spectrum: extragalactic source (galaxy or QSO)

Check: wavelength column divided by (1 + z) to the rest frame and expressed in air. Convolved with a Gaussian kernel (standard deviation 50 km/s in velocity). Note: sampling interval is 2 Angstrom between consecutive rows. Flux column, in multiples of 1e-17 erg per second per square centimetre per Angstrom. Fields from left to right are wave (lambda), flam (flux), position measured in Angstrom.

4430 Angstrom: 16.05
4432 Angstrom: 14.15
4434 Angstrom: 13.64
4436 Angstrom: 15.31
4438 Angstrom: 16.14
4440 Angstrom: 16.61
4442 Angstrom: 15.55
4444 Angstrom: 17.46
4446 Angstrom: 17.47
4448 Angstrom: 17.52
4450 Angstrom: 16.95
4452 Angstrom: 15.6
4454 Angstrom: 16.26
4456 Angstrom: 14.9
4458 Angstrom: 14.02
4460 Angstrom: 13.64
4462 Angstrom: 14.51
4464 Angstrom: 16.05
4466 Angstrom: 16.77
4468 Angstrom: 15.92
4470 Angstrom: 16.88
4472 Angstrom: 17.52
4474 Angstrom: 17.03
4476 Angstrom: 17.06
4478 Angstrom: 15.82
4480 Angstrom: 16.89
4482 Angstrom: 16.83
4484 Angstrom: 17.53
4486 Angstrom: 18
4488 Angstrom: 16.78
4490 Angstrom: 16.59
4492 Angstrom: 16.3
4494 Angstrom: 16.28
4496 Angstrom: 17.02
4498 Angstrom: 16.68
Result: 1.4 Angstrom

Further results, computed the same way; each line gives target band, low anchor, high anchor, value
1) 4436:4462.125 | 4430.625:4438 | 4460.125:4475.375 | -1.0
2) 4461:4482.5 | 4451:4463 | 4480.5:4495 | -0.9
